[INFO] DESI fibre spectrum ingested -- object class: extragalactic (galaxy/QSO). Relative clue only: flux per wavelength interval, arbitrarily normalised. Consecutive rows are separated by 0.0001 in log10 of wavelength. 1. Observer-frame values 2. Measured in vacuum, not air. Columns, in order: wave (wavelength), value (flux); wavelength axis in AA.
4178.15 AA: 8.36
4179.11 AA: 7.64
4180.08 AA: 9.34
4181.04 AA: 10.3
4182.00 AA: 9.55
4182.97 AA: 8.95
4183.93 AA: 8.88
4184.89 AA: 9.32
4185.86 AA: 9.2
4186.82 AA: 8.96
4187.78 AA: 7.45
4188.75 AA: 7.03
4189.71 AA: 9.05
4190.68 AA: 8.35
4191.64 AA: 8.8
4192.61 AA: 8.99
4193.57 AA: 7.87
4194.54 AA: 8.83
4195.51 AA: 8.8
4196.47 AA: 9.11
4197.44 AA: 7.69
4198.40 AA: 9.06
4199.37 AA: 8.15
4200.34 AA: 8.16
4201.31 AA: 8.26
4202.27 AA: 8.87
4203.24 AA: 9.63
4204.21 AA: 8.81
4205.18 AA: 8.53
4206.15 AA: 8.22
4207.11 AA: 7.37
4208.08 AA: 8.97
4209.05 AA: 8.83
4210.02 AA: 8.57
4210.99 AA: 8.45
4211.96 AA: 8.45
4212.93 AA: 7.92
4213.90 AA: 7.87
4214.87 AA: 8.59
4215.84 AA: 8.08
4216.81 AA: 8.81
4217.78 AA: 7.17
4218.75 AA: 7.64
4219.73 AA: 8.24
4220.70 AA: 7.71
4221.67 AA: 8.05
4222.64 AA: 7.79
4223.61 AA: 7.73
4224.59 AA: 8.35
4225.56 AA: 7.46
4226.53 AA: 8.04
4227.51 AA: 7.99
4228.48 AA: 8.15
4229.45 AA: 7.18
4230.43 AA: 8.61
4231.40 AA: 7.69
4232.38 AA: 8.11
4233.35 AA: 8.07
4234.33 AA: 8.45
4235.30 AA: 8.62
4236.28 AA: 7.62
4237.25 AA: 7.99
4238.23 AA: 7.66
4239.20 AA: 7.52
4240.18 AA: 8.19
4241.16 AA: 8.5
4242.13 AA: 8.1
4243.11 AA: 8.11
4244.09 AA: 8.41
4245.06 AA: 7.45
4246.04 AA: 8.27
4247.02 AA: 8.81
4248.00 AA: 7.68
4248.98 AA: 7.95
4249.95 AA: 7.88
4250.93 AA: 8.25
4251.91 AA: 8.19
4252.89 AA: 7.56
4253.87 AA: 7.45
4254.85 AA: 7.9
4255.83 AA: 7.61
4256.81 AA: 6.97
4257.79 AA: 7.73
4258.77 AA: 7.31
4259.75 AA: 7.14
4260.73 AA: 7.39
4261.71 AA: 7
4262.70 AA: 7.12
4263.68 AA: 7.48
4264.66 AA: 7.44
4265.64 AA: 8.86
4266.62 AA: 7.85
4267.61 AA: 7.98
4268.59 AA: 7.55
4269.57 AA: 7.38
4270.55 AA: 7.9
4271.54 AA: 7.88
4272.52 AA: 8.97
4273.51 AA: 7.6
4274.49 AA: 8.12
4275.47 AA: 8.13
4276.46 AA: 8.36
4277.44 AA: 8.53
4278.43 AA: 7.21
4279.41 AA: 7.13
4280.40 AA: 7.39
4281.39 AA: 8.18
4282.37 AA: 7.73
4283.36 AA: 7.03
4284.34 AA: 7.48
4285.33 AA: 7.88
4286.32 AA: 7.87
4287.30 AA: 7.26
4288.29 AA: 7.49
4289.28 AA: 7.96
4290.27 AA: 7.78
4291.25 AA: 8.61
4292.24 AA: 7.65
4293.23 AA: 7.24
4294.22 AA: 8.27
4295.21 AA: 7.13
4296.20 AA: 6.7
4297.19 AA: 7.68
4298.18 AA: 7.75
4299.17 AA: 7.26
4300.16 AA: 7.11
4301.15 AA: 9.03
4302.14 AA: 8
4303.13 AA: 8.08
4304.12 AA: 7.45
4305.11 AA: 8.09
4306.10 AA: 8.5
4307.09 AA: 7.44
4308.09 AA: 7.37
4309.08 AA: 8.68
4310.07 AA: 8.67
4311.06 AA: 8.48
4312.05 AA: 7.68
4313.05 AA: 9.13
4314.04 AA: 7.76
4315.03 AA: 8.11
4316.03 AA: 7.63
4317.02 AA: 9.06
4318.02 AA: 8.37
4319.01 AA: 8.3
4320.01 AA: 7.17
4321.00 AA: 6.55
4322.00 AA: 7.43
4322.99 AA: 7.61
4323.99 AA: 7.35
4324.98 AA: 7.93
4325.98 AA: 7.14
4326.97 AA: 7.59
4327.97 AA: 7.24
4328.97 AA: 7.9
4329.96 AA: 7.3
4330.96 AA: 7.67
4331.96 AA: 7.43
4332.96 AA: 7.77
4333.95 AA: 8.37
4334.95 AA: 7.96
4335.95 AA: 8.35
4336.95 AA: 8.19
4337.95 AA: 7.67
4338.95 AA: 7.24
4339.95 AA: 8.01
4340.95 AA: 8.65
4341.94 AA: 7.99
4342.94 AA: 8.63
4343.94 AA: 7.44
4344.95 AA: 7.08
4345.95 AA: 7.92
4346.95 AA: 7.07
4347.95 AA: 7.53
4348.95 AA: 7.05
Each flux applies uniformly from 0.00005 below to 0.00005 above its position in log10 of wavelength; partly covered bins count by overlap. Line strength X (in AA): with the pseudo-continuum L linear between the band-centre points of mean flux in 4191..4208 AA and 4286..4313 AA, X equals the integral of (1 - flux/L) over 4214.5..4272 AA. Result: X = 2.6 AA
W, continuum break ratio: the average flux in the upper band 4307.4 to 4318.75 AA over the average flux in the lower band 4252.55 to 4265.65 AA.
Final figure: 1.1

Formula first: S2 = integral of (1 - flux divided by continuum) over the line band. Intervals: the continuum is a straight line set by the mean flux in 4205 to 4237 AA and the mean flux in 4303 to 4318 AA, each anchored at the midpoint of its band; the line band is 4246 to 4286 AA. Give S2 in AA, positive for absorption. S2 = 1.80 AA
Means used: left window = 8.1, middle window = 7.76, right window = 8.15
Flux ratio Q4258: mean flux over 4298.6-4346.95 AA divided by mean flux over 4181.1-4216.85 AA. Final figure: 0.92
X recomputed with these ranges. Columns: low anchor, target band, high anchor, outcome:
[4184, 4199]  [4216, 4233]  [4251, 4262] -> 0.2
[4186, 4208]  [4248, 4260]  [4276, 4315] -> 0.6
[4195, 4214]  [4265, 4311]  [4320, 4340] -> 0.4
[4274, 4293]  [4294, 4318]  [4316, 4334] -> -0.8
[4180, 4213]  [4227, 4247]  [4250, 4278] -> 0.2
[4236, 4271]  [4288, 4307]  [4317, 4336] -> -0.1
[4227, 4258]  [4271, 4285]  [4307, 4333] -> 0.1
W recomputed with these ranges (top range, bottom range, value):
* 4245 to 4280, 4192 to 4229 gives 0.94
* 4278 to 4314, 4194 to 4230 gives 0.94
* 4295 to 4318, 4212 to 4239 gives 1.00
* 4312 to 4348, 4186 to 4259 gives 0.96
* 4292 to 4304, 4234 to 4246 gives 0.95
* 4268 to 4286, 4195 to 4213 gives 0.91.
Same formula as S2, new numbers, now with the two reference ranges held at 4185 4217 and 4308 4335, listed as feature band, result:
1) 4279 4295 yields 0.7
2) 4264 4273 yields 0.2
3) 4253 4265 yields 1.2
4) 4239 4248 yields 0.1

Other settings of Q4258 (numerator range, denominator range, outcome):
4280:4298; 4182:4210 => 0.89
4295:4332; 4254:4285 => 1.01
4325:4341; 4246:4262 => 1.01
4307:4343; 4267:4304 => 1.02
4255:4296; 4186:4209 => 0.91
